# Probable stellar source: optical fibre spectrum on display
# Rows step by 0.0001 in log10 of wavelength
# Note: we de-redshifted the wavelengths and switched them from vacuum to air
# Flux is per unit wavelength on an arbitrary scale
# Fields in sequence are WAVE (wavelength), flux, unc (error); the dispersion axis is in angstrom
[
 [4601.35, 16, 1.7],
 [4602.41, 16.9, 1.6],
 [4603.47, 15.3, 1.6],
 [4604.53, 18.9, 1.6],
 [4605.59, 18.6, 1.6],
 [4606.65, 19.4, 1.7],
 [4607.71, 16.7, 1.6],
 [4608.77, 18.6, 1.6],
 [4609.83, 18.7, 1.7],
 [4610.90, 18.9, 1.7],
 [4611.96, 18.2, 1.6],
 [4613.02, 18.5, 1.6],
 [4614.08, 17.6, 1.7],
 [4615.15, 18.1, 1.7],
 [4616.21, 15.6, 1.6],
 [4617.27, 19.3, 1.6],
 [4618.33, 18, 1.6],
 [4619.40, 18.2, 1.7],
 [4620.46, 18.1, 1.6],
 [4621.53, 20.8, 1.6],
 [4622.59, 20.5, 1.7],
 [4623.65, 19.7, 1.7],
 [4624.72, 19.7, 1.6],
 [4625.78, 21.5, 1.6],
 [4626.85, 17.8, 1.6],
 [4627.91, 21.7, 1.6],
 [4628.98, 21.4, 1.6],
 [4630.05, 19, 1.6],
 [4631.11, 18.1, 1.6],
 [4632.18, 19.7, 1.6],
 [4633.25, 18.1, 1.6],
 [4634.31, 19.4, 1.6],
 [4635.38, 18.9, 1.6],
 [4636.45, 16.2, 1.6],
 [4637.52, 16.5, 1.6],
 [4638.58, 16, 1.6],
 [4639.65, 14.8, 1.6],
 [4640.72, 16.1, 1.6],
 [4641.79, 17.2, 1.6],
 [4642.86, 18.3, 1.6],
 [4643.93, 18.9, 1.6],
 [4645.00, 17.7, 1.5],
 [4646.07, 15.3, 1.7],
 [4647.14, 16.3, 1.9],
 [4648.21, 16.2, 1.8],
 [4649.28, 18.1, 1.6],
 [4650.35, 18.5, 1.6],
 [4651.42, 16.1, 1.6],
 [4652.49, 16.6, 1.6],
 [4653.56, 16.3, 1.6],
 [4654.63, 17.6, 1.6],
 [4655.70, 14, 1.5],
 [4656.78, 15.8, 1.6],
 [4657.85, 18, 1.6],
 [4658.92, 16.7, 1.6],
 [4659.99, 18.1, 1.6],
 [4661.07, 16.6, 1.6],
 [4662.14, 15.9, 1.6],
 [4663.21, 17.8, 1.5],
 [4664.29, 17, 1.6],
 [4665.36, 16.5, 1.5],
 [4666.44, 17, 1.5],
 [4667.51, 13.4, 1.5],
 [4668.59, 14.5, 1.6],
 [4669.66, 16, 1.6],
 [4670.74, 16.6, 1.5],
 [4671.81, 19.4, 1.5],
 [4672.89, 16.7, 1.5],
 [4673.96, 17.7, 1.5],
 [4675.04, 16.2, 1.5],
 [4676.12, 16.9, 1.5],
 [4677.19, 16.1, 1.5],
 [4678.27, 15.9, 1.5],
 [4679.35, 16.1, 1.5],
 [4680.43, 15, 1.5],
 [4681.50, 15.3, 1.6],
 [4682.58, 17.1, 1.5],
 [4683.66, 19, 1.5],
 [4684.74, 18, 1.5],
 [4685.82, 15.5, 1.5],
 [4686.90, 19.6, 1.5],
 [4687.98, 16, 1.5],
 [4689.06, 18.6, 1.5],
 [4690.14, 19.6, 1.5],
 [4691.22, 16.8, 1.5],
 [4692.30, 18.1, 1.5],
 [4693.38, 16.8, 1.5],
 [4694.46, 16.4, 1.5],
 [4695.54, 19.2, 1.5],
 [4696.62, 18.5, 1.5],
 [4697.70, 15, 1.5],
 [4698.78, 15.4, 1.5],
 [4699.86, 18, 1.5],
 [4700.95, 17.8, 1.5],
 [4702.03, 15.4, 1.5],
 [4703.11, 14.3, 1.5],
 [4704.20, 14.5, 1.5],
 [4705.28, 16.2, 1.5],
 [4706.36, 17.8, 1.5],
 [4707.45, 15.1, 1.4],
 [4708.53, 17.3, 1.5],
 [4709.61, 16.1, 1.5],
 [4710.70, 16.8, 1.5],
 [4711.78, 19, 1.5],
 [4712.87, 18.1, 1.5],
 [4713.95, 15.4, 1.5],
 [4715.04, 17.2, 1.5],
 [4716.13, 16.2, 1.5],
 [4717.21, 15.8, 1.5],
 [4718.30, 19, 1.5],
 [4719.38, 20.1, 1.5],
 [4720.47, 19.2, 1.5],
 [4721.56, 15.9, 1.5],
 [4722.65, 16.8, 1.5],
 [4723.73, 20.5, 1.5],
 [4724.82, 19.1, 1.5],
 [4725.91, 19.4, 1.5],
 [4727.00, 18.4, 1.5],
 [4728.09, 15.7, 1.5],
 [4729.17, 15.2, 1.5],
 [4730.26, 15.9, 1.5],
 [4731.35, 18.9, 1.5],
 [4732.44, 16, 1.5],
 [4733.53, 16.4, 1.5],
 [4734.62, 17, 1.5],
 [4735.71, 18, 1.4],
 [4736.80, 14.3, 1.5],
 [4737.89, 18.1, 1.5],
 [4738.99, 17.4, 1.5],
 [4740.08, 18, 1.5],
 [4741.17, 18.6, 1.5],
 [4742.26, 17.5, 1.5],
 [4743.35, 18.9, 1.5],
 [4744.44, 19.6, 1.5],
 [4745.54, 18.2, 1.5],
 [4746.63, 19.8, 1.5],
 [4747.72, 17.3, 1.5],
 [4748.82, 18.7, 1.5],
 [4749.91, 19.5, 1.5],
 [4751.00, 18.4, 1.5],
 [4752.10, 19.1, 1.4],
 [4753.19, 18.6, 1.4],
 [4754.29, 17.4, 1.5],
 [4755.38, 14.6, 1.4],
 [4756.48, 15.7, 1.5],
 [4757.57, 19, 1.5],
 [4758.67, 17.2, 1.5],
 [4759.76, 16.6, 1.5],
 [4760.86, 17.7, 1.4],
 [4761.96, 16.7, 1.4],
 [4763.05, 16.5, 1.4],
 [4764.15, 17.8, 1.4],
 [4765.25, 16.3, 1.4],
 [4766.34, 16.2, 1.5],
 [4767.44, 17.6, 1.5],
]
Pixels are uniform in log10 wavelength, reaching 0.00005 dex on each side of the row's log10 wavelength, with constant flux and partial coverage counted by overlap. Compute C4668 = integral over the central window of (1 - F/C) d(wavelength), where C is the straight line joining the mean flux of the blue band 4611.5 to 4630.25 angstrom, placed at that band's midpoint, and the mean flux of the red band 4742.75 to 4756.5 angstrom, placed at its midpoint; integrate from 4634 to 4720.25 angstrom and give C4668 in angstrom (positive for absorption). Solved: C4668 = 8.47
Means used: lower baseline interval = 19.1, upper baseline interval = 18.2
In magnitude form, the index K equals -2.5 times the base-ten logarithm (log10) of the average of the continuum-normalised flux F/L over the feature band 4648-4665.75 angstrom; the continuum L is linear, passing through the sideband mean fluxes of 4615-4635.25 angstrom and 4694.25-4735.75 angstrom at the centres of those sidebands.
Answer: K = 0.10 mag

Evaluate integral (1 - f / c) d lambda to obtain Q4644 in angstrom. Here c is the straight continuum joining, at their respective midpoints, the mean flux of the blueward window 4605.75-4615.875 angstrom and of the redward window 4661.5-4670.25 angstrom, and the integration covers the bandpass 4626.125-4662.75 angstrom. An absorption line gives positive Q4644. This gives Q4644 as -1.1 angstrom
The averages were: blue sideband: 18.3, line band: 17.4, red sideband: 16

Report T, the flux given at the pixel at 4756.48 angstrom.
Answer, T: 15.7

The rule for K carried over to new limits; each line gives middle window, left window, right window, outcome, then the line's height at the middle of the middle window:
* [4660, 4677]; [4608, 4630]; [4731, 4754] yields 0.125 mag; 18.6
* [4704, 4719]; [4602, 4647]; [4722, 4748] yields 0.061 mag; 17.8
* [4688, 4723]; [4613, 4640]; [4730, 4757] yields 0.058 mag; 18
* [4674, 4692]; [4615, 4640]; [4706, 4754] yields 0.070 mag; 18.1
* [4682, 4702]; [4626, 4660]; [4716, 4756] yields 0.012 mag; 17.7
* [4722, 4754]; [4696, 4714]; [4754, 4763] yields -0.073 mag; 16.7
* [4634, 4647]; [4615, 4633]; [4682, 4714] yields 0.105 mag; 18.8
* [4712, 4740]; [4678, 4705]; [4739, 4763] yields 0.006 mag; 17.5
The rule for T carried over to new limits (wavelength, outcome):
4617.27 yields 19.3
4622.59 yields 20.5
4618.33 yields 18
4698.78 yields 15.4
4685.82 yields 15.5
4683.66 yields 19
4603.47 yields 15.3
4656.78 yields 15.8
